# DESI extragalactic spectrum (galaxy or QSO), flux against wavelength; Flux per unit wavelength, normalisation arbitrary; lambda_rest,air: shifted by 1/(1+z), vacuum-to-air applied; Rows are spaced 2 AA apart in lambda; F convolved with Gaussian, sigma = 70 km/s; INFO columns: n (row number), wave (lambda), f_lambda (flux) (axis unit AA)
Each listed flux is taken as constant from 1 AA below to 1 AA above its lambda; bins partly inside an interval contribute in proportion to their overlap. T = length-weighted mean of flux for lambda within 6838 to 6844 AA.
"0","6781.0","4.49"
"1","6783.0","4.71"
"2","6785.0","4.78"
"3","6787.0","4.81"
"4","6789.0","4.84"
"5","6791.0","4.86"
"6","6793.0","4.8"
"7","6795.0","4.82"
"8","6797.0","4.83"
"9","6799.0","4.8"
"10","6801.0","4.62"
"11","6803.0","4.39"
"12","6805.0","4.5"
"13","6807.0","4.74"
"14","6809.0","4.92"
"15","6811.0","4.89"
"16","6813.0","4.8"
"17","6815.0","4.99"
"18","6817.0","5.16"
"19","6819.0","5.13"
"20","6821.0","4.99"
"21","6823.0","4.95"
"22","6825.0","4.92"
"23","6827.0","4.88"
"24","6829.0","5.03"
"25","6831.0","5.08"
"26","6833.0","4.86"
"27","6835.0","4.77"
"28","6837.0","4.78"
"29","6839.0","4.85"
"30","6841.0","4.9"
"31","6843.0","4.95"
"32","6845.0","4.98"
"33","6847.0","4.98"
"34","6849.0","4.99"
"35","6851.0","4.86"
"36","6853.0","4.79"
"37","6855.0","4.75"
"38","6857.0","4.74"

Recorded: 4.9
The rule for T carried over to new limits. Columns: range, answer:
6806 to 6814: 4.84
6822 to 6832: 4.97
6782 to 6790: 4.79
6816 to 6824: 5.06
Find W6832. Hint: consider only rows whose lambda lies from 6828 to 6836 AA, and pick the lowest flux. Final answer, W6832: 4.77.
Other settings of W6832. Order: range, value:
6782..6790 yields 4.71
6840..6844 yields 4.9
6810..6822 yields 4.8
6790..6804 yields 4.39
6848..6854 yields 4.79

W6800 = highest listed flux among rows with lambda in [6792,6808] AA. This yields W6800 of 4.83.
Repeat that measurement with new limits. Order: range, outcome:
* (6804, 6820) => 5.16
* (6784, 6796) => 4.86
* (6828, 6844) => 5.08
